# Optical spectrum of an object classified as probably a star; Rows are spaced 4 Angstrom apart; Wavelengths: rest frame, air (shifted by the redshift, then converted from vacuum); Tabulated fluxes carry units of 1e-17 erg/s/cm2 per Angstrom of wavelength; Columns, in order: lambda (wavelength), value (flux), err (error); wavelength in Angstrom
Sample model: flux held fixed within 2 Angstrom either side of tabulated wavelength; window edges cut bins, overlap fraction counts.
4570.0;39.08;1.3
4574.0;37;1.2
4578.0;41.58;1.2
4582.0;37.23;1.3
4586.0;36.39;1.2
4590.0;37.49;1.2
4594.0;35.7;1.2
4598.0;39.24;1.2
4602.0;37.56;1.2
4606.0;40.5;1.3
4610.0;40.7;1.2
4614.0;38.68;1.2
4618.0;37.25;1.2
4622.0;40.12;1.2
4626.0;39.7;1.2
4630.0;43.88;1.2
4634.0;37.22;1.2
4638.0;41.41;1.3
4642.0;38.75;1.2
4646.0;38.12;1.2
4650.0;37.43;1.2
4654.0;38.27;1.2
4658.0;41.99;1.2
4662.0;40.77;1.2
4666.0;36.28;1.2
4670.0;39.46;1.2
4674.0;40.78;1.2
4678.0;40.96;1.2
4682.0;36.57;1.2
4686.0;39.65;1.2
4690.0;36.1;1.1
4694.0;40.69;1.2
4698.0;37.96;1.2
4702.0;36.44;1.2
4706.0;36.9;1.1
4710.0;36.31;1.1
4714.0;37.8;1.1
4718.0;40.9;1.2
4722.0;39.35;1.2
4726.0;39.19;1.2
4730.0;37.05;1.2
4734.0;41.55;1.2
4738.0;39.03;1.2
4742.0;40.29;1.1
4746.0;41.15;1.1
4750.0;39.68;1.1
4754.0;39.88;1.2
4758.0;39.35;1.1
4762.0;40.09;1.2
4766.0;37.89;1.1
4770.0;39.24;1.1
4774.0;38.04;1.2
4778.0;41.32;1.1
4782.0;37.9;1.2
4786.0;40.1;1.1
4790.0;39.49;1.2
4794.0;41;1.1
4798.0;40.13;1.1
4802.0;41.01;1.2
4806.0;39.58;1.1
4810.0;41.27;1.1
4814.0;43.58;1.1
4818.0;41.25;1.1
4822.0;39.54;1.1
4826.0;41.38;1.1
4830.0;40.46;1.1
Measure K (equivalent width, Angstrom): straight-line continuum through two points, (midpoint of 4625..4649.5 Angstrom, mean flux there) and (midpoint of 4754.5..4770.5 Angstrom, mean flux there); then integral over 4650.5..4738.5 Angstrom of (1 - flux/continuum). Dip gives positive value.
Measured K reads 1.5 Angstrom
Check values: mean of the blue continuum 39.7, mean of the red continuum 39.2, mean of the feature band 38.8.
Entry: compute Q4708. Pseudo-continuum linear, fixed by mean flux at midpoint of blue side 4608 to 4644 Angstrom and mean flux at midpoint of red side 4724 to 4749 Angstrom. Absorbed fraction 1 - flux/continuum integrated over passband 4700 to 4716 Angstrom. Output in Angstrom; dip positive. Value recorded 1.2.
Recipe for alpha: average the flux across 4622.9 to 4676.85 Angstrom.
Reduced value 39.6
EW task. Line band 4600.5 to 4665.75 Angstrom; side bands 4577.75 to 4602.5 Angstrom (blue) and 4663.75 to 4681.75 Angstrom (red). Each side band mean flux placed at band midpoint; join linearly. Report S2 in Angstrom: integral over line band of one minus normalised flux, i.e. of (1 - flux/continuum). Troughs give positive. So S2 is -1.8 Angstrom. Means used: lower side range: 37.6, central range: 39.4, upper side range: 39.1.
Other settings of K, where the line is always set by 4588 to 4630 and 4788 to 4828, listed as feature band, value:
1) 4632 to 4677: 0.2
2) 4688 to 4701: 0.5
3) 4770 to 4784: 0.5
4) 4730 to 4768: 0.5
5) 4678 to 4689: 0.3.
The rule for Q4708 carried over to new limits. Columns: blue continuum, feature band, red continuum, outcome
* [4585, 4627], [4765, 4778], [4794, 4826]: 0.5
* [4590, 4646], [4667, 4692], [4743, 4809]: 0.4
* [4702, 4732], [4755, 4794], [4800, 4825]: 0.5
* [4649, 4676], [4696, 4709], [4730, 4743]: 0.8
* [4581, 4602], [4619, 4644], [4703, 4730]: -1.7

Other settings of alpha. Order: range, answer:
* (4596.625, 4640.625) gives 39.7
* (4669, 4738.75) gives 38.7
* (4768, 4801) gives 39.7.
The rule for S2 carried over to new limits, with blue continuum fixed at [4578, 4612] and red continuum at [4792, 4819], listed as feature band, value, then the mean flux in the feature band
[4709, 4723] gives 0.4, 38.7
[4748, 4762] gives 0.3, 39.7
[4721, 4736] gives 0.3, 39.3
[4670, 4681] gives -0.2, 40.2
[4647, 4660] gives 0.0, 39.1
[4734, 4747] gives 0.0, 40.3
